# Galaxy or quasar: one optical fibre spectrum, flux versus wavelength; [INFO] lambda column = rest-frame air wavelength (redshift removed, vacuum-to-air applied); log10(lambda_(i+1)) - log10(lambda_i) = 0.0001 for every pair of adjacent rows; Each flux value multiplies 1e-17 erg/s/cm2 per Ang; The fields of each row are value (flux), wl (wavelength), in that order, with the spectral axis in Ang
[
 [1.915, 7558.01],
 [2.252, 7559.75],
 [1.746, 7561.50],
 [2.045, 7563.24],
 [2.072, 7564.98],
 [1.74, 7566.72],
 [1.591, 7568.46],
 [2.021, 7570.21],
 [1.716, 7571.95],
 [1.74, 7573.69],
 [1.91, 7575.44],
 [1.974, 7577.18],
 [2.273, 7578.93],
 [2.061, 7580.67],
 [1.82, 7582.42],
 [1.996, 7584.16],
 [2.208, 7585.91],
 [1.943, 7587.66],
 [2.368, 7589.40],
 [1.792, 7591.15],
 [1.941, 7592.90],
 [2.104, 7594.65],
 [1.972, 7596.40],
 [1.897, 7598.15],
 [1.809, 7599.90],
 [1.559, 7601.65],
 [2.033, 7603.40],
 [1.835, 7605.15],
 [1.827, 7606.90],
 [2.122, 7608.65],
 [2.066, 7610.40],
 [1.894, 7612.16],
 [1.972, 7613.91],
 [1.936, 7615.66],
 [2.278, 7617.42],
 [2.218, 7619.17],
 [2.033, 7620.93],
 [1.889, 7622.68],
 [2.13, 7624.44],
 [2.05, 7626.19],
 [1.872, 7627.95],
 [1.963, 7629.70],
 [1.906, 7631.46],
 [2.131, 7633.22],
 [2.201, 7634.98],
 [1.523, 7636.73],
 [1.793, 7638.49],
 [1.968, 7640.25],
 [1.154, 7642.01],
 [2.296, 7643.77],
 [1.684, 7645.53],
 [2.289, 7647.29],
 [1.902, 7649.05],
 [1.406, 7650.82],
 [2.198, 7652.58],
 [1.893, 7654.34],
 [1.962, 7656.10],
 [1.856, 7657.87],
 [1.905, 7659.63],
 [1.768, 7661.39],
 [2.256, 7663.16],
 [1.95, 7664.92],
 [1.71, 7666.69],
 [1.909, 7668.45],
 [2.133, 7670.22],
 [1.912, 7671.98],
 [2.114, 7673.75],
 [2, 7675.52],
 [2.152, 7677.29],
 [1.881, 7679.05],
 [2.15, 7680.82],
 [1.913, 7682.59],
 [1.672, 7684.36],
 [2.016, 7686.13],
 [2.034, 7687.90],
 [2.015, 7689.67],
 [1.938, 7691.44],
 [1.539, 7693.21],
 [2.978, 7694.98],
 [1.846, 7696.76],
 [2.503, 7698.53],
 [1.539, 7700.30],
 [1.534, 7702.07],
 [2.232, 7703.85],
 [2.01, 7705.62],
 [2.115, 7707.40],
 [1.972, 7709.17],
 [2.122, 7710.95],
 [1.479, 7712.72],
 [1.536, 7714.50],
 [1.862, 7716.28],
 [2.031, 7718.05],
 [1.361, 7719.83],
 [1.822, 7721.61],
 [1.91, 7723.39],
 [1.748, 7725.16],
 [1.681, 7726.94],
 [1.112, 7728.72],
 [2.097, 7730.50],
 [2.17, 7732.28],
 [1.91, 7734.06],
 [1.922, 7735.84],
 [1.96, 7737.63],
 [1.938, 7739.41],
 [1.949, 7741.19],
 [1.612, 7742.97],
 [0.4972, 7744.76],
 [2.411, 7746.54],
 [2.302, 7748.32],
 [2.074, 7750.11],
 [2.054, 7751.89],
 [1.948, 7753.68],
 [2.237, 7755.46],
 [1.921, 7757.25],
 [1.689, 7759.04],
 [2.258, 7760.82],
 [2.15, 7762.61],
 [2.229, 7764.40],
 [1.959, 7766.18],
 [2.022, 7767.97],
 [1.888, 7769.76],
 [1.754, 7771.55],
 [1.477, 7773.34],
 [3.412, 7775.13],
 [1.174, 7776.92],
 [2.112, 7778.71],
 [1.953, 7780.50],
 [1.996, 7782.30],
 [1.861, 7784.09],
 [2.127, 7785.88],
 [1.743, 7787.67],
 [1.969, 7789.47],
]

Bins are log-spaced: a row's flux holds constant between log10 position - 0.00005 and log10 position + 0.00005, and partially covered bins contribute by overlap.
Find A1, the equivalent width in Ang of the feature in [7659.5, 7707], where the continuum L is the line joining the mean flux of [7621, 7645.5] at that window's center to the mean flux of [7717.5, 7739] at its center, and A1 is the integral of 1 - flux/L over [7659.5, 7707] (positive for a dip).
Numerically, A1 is -3.4 Ang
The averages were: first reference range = 1.91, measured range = 1.99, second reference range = 1.81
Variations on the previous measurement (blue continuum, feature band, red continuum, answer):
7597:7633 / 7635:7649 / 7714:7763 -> 0.7 Ang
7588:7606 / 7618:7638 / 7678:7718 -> -0.6 Ang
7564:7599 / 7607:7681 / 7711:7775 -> -1.2 Ang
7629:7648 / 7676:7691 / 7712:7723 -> -1.7 Ang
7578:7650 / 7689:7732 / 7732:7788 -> 1.9 Ang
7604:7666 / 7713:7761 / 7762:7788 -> 3.4 Ang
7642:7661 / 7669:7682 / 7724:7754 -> -1.1 Ang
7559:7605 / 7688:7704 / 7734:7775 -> -0.5 Ang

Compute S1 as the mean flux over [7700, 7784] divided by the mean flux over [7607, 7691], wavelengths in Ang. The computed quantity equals 1.0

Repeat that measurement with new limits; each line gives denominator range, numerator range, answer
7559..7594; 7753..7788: 1.02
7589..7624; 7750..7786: 1.02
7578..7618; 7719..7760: 0.93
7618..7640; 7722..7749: 0.91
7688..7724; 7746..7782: 1.07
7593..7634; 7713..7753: 0.92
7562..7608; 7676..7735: 0.99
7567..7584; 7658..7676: 1.03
